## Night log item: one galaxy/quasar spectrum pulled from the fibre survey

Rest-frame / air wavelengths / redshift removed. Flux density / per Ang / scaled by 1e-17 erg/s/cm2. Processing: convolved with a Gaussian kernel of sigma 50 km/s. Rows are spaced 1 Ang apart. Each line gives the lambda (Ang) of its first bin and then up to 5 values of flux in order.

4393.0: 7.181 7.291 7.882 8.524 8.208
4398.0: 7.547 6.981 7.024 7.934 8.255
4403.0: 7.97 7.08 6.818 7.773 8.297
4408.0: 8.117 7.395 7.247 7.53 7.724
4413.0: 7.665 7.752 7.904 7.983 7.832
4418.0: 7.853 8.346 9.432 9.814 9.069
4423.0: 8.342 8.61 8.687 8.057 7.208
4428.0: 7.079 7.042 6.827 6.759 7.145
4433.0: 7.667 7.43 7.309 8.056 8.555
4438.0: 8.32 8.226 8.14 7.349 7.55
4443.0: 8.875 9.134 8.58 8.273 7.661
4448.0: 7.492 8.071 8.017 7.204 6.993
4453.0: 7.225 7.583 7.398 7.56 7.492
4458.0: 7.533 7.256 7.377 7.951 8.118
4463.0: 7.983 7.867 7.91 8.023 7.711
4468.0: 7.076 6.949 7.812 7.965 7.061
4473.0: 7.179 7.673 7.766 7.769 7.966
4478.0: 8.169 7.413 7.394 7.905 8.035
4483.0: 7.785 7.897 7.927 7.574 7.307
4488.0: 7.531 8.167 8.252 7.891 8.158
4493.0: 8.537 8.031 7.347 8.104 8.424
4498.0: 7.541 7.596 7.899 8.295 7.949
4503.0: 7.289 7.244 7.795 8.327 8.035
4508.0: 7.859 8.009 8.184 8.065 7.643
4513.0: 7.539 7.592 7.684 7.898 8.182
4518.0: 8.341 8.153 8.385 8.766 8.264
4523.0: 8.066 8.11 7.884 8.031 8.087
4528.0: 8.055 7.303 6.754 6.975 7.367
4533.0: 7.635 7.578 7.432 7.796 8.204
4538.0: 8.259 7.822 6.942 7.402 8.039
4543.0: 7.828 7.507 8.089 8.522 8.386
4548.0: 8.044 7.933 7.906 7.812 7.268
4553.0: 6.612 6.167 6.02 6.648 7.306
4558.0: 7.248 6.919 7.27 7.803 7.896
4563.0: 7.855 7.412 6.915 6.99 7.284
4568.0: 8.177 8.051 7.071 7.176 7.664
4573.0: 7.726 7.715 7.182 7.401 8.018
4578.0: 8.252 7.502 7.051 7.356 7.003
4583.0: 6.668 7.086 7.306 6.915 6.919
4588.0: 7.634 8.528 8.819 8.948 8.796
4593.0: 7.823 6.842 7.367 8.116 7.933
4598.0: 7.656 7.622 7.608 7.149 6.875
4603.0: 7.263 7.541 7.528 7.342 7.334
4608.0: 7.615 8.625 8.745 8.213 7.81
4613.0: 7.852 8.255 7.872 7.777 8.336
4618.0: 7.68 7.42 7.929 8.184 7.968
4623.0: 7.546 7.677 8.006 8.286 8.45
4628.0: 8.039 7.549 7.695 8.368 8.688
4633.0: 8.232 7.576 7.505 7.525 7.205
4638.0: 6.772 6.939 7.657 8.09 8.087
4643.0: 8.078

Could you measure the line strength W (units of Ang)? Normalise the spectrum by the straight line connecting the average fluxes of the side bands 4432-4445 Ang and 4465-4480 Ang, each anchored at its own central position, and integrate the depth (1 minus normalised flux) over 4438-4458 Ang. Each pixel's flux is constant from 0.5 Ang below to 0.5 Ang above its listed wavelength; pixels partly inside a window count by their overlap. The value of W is 0.2 Ang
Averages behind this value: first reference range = 8.04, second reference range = 7.61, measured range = 7.84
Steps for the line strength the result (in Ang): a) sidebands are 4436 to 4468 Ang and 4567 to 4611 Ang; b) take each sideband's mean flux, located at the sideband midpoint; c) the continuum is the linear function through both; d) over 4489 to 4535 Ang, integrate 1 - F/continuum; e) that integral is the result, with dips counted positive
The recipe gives -0.8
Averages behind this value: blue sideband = 7.84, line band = 7.89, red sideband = 7.63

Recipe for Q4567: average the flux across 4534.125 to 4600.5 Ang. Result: 7.57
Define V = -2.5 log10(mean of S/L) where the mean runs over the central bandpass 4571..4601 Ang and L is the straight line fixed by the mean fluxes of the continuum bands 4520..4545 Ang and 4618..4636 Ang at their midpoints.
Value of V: 0.034 mag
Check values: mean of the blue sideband 7.77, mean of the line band 7.62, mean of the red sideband 7.93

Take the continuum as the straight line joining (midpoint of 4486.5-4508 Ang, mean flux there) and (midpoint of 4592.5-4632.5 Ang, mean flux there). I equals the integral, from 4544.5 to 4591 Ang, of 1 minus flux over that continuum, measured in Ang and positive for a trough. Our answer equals 2.1 Ang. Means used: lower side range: 7.89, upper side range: 7.81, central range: 7.48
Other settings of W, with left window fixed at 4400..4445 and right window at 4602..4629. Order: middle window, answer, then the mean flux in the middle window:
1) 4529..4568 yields 2.0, 7.48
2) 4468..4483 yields 0.5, 7.63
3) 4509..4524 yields -0.3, 8.05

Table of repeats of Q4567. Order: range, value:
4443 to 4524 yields 7.83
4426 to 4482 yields 7.68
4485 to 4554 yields 7.83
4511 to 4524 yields 8.05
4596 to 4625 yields 7.77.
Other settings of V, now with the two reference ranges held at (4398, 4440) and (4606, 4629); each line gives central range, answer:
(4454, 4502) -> 0.016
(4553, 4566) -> 0.119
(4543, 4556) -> 0.059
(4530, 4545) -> 0.041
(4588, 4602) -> 0.007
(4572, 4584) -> 0.070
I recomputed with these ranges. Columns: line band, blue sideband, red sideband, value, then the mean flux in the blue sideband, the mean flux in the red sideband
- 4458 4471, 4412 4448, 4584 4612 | 0.45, 8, 7.73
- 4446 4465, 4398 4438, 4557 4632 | 0.39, 7.81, 7.69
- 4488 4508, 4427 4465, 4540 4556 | -0.84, 7.7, 7.52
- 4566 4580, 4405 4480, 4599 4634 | 0.46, 7.8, 7.86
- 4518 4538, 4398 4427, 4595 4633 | 0.10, 7.96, 7.85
